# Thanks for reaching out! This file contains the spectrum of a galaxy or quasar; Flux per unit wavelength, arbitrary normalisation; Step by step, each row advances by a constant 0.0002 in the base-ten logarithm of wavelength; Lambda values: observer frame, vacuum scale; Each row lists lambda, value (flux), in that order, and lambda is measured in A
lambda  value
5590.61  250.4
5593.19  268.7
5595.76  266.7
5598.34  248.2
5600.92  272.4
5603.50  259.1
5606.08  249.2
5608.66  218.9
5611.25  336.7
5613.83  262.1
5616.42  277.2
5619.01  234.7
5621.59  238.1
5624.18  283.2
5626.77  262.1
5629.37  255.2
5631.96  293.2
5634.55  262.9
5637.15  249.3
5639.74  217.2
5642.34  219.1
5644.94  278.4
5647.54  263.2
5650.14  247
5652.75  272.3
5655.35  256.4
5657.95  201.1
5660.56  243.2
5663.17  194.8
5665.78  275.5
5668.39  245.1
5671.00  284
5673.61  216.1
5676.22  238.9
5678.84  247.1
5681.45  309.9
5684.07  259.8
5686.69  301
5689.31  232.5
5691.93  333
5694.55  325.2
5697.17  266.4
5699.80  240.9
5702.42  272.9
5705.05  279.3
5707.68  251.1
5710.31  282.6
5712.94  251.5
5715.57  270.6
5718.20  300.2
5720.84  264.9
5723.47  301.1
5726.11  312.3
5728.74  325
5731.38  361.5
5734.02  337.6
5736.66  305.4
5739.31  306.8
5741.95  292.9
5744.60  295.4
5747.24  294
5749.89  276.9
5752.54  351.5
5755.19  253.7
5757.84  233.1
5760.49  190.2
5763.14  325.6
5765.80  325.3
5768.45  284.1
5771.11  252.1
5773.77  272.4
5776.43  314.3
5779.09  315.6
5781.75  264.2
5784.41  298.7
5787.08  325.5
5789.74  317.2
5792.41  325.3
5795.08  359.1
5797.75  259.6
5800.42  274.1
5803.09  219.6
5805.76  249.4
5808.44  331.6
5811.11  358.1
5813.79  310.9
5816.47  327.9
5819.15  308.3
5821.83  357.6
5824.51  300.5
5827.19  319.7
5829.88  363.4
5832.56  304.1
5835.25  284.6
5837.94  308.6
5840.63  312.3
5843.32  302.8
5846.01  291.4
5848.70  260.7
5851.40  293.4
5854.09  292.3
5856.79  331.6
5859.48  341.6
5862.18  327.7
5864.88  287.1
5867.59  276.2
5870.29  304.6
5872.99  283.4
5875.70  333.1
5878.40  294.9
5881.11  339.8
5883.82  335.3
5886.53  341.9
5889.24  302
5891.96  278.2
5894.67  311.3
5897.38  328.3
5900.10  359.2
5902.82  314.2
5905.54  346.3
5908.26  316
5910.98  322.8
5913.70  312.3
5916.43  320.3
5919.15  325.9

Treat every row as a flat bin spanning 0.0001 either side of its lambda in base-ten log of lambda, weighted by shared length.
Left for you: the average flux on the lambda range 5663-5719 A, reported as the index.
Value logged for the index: 268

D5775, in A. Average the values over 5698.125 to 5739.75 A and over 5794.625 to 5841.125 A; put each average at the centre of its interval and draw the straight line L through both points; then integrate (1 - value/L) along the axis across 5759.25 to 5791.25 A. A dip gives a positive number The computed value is 1.0 A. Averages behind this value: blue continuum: 291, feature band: 291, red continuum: 307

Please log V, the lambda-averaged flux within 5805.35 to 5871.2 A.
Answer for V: 311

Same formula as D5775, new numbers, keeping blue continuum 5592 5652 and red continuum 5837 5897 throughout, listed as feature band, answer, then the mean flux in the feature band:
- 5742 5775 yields 0.7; 280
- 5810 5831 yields -2.3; 330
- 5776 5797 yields -1.6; 313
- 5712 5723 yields 0.1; 275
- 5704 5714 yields 0.4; 266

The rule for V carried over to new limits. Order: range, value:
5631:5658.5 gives 252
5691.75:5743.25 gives 293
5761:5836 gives 304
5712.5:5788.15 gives 294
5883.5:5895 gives 312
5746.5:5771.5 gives 279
